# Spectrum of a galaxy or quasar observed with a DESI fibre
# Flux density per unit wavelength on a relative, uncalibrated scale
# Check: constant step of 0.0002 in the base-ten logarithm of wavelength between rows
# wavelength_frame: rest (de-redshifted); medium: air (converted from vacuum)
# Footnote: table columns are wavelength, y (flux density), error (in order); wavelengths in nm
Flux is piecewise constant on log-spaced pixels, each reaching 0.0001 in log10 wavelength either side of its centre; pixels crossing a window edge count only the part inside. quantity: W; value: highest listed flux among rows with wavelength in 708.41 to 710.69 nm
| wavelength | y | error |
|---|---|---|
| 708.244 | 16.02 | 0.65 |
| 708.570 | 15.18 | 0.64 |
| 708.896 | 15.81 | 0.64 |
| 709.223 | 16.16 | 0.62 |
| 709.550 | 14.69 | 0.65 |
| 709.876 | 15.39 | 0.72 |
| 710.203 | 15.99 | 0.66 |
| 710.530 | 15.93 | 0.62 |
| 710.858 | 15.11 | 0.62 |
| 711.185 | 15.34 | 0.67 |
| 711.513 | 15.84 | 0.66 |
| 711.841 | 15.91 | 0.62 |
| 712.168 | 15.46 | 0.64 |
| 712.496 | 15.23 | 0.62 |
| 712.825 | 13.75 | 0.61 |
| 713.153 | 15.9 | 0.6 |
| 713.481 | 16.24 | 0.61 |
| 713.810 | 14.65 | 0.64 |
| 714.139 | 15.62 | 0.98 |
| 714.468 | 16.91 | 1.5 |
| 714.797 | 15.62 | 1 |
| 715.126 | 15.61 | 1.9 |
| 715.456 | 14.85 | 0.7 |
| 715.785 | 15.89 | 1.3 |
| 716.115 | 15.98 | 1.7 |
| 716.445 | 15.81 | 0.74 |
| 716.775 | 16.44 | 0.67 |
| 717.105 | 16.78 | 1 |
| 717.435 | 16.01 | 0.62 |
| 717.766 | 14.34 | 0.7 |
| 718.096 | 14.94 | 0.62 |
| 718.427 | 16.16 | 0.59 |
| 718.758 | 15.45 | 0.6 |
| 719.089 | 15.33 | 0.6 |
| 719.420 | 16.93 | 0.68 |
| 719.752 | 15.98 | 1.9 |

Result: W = 16.16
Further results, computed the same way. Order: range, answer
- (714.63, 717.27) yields 16.78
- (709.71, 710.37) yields 15.99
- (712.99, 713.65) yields 16.24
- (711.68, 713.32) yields 15.91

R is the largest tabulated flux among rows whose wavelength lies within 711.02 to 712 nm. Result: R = 15.91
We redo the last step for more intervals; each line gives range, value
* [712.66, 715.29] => 16.91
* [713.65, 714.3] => 15.62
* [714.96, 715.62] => 15.61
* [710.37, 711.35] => 15.93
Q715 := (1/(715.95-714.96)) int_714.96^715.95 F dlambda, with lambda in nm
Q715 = 15.5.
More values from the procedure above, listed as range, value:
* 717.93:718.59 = 15.6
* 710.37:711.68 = 15.5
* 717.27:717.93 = 15.2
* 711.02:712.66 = 15.6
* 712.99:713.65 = 16.1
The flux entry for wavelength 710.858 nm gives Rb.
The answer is 15.11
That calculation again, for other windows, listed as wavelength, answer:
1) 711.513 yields 15.84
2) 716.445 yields 15.81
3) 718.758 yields 15.45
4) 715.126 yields 15.61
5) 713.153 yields 15.9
